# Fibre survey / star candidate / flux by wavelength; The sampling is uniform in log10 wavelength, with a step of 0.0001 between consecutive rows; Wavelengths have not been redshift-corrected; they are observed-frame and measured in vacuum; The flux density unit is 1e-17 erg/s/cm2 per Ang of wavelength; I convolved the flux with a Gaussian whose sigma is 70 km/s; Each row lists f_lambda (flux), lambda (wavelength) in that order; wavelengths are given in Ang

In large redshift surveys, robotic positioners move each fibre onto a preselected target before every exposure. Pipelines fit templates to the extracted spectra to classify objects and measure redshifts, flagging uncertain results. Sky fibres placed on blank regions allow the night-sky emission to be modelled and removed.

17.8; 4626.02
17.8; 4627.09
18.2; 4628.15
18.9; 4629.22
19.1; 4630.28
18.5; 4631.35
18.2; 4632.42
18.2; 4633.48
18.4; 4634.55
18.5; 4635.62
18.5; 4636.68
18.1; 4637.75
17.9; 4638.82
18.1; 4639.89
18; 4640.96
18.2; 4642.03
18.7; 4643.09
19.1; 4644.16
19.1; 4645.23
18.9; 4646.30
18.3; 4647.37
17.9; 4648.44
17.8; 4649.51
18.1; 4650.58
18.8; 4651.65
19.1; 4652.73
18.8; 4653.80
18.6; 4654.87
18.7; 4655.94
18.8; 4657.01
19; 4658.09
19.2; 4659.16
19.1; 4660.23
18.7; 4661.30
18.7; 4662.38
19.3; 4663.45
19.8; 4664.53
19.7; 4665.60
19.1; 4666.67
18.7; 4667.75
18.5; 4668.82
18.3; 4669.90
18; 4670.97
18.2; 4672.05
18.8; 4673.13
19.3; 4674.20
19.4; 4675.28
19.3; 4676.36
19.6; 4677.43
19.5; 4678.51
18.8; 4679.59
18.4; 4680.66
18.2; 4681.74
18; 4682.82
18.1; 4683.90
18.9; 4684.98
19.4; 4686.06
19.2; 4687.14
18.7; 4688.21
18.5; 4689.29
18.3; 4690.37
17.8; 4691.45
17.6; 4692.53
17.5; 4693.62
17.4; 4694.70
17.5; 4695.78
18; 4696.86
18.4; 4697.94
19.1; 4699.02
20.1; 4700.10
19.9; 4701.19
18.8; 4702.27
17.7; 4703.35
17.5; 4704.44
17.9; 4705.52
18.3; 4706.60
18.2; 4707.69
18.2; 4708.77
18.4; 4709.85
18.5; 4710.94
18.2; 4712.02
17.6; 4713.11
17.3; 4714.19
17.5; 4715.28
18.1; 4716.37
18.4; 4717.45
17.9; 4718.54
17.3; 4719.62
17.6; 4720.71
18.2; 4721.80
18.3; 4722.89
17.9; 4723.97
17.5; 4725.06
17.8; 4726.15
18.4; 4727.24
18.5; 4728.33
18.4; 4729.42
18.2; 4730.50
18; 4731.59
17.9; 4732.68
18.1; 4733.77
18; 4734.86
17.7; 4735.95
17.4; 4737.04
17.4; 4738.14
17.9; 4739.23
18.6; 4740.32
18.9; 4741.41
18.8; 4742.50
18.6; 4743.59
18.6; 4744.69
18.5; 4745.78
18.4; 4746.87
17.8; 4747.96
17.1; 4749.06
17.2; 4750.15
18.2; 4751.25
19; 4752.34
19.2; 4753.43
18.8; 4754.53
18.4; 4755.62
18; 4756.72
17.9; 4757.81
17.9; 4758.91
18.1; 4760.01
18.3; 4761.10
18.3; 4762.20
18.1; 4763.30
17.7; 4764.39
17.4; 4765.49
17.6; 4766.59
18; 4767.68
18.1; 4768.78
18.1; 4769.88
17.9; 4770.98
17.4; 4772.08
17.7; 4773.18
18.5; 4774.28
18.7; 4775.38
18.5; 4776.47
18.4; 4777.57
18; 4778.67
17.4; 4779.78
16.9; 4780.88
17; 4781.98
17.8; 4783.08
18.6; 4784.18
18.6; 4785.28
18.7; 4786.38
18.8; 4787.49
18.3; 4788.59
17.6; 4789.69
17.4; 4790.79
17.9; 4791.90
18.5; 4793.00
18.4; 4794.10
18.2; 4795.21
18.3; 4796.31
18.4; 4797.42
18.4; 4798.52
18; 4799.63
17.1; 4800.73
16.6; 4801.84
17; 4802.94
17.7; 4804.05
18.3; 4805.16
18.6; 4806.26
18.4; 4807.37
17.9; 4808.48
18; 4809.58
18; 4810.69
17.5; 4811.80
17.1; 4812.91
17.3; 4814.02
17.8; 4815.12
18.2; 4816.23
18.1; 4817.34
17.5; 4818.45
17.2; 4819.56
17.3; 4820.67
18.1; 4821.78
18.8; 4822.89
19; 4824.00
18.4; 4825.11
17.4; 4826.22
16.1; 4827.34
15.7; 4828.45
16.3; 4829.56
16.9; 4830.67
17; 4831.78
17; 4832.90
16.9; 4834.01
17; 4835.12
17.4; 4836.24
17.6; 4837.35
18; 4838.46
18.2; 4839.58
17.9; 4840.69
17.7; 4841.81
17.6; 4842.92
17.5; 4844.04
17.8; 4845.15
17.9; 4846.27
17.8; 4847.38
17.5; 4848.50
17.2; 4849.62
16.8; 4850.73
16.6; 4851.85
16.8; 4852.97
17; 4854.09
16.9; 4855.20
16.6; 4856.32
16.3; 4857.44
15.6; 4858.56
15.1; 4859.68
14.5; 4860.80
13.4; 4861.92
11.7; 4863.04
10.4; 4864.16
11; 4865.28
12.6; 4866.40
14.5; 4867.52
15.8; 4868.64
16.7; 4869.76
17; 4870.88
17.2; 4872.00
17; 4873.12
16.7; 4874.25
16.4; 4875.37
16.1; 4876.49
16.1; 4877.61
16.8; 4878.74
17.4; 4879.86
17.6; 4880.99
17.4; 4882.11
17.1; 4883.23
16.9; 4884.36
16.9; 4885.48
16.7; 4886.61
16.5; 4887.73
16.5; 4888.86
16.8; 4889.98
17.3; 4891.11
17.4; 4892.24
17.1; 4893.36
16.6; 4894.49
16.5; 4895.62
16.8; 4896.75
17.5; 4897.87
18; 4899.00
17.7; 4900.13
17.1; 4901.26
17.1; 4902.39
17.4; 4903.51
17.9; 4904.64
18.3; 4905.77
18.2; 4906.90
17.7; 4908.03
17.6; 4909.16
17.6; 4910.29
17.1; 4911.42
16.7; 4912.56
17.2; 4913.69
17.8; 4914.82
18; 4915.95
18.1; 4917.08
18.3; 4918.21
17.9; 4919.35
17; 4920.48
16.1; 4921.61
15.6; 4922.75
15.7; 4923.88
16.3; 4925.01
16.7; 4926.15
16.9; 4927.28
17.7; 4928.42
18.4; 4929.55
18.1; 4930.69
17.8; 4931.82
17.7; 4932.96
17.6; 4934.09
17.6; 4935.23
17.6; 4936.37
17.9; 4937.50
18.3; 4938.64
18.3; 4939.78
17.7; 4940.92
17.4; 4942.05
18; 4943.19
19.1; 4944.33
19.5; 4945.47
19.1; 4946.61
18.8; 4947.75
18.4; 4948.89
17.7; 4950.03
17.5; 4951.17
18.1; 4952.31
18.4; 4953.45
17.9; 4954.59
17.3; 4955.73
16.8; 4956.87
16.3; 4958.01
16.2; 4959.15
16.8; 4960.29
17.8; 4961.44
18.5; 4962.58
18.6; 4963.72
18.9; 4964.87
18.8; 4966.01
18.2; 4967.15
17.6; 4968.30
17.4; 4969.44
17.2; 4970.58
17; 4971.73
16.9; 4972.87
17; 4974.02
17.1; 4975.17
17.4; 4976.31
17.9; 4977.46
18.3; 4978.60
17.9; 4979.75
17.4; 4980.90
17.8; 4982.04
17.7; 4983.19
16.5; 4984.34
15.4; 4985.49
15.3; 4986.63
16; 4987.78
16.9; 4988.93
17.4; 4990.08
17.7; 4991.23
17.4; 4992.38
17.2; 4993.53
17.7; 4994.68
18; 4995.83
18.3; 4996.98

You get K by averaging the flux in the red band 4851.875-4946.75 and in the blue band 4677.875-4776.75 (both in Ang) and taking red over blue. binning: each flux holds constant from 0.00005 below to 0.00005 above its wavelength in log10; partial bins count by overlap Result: 0.93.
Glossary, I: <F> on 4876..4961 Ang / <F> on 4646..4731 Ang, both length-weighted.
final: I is 0.94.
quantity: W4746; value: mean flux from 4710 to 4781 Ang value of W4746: 18.1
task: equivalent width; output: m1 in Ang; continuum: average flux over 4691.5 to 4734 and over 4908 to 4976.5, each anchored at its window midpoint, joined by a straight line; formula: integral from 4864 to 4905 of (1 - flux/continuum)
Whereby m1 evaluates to 2.9 Ang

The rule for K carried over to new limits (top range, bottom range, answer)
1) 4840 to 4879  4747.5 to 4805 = 0.89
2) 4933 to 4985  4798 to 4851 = 1.01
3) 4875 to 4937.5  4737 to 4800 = 0.95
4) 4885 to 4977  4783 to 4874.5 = 1.03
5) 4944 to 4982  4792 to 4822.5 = 1.00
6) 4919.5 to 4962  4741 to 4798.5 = 0.97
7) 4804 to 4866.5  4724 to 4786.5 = 0.93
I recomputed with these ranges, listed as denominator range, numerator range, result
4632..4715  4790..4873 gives 0.92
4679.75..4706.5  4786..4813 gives 0.98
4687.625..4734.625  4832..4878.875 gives 0.90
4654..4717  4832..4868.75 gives 0.87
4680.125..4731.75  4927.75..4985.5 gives 0.98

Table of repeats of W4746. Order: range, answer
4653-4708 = 18.7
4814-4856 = 17.4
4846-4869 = 15.3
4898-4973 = 17.7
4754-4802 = 18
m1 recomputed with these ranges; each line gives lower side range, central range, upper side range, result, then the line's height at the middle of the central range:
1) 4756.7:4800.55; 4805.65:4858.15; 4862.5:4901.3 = -1.1 Ang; 17.1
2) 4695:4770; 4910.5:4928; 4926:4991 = 0.7 Ang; 17.7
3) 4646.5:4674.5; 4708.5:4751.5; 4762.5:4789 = 0.6 Ang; 18.3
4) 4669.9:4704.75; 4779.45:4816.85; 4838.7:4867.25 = -2.5 Ang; 16.8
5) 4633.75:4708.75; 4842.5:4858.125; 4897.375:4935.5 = 0.5 Ang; 17.7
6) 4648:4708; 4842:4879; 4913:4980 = 4.2 Ang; 18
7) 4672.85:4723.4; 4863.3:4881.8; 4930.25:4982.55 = 2.5 Ang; 18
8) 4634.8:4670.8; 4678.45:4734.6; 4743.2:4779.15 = 0.6 Ang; 18.4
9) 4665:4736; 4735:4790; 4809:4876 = -1.5 Ang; 17.6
